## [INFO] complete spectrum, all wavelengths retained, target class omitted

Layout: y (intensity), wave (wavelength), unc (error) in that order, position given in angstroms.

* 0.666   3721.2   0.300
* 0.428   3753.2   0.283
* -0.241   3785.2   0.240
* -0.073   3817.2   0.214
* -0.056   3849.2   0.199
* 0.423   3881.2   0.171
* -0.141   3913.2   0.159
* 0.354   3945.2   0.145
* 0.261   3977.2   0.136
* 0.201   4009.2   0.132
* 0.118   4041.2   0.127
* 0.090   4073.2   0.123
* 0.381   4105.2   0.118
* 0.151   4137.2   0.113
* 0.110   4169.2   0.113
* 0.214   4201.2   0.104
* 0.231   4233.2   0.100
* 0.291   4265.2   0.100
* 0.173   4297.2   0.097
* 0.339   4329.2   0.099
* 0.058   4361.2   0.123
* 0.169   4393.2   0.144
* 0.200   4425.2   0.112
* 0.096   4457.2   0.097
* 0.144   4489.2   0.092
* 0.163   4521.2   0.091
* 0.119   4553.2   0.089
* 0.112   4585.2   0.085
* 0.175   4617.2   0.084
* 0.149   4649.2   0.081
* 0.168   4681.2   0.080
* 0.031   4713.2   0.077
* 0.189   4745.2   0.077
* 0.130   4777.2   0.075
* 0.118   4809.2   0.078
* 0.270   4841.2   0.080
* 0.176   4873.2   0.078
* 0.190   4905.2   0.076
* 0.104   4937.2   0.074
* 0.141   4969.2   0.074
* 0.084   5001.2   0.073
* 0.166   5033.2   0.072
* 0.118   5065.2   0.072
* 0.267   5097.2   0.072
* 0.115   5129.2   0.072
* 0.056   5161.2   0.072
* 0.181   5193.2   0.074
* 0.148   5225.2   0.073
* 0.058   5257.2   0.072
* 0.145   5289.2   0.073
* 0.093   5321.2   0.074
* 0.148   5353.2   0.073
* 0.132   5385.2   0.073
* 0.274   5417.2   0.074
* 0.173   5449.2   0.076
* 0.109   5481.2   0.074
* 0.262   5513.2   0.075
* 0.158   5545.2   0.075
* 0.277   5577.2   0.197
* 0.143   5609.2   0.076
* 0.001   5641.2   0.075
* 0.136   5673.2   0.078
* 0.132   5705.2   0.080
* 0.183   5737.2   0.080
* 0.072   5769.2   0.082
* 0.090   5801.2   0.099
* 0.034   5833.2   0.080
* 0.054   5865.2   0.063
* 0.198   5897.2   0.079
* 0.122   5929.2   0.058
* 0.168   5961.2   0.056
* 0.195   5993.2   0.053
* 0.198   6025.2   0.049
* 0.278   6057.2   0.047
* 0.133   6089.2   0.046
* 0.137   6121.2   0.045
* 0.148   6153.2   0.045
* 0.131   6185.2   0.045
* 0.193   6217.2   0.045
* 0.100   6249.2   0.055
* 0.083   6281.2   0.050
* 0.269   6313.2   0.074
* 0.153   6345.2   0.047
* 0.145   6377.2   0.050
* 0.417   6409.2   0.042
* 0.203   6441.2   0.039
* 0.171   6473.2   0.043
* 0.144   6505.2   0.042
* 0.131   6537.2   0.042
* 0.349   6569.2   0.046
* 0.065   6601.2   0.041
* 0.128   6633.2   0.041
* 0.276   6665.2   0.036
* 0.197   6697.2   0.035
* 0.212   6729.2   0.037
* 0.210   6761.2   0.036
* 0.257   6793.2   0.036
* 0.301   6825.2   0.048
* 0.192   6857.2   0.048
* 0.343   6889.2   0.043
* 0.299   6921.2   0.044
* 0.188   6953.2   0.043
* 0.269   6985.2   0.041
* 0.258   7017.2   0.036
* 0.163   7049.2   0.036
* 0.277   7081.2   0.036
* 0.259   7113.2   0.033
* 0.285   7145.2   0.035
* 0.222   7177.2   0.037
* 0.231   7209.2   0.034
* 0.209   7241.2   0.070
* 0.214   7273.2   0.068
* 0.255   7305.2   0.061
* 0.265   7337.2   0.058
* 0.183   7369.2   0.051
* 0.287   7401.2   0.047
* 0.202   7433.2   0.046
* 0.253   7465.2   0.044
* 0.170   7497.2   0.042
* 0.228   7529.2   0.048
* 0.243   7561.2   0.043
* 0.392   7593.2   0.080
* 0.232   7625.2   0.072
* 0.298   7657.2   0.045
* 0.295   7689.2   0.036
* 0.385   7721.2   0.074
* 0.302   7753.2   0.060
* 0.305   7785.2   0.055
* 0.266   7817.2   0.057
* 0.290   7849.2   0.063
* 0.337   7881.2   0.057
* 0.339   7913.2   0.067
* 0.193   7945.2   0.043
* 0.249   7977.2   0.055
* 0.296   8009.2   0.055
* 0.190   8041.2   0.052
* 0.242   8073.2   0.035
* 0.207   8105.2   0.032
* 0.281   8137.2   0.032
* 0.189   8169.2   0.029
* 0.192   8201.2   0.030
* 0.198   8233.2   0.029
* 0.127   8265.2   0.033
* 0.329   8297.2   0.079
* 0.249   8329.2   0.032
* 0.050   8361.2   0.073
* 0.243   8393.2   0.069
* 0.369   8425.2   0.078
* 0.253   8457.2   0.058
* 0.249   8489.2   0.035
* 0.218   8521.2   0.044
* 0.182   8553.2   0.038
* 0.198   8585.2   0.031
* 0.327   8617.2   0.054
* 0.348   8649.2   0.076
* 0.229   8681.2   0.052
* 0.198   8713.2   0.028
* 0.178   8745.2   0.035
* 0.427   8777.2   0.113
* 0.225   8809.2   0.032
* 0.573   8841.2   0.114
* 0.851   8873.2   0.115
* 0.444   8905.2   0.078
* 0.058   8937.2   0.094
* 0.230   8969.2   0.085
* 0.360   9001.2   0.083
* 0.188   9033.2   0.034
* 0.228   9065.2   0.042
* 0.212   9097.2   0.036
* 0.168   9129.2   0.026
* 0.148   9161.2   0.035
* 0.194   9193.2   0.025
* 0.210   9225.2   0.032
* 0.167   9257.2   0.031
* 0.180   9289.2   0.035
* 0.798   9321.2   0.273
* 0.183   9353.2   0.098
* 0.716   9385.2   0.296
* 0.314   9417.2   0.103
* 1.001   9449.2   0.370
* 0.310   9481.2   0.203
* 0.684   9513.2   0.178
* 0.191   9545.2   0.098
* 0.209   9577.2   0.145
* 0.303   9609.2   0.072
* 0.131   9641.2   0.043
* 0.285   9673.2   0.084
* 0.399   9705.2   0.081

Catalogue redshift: 0.72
